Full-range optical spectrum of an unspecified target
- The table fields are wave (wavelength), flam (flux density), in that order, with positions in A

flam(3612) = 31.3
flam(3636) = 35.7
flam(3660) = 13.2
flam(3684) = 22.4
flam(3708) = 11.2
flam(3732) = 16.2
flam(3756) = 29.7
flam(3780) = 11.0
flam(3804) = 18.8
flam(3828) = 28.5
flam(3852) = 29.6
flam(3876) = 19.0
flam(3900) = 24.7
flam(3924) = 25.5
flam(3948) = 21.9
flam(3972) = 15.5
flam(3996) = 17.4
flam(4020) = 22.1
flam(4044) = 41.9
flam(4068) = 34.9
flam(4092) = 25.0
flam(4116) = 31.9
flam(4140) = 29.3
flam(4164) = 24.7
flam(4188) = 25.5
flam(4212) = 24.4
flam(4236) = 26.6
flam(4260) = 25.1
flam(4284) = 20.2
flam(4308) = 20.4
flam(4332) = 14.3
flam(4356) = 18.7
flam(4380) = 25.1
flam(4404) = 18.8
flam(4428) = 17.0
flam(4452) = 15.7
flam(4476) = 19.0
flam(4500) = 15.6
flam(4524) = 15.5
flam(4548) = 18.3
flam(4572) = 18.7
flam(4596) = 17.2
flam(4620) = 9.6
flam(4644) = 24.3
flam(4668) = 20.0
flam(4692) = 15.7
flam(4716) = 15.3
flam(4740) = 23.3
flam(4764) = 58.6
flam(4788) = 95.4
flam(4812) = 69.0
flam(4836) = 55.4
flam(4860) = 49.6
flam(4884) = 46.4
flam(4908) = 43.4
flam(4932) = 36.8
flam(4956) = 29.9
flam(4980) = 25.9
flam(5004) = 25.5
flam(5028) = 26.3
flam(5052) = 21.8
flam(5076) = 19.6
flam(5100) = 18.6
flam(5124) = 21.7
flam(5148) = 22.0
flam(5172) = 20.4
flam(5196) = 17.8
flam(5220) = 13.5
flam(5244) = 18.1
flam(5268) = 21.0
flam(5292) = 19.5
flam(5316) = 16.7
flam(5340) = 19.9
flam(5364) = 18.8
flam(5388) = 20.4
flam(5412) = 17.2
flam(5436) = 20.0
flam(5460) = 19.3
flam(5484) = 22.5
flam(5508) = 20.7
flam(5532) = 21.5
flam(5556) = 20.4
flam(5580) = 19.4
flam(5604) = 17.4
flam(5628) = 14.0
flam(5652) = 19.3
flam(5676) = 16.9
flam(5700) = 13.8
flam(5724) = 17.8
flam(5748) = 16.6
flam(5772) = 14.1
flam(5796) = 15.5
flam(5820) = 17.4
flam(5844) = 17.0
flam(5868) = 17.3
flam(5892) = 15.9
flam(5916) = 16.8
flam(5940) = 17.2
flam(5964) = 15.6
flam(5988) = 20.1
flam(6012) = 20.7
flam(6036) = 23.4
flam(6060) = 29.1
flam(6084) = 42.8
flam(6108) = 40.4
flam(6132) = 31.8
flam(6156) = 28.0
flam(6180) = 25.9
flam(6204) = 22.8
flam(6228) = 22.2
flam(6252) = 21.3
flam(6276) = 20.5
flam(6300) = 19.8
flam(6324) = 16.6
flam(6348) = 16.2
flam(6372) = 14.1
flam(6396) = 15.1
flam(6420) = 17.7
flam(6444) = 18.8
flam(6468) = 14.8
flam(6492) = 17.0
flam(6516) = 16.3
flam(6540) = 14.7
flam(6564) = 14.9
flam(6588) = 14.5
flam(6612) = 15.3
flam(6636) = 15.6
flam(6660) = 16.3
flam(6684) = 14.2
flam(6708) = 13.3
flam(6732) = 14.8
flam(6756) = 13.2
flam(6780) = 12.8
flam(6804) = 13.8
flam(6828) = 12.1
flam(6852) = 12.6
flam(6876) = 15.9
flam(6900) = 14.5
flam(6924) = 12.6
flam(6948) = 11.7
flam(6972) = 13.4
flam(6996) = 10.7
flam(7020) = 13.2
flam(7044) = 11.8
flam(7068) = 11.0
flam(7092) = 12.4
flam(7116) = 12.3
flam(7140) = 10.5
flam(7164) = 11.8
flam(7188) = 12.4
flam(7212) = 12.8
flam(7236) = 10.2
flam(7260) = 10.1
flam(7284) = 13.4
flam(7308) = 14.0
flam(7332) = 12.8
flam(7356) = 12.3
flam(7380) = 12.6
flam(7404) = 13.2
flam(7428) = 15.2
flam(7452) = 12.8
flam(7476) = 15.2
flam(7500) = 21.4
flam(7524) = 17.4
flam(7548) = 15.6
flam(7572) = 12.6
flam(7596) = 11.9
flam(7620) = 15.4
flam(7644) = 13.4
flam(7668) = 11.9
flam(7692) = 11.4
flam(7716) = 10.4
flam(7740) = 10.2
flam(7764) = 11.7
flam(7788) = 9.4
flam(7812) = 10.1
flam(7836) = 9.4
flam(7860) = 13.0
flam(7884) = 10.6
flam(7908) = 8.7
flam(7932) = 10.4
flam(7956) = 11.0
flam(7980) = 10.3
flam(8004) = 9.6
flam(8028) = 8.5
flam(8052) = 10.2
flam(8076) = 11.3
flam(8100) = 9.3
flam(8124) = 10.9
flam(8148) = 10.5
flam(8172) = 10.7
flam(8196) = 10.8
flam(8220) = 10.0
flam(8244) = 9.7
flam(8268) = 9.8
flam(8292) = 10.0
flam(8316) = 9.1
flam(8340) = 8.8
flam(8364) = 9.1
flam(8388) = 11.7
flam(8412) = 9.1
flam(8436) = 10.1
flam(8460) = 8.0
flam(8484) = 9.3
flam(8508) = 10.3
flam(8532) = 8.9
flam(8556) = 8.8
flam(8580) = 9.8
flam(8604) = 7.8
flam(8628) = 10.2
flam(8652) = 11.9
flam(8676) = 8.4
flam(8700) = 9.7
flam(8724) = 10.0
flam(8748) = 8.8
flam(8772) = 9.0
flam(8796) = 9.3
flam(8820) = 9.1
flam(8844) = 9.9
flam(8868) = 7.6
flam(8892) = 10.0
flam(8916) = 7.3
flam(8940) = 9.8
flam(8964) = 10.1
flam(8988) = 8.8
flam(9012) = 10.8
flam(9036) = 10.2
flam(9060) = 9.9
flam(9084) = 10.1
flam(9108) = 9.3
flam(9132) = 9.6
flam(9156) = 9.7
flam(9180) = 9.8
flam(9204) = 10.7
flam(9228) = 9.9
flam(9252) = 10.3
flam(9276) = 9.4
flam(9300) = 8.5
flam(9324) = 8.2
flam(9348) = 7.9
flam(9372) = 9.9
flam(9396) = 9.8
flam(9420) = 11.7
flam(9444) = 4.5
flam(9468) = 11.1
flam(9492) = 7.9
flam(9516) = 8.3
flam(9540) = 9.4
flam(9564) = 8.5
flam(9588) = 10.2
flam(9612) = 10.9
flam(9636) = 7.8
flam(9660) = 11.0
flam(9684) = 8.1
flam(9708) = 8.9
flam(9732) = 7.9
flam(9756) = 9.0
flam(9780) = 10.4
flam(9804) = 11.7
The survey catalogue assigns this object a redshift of 2.94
